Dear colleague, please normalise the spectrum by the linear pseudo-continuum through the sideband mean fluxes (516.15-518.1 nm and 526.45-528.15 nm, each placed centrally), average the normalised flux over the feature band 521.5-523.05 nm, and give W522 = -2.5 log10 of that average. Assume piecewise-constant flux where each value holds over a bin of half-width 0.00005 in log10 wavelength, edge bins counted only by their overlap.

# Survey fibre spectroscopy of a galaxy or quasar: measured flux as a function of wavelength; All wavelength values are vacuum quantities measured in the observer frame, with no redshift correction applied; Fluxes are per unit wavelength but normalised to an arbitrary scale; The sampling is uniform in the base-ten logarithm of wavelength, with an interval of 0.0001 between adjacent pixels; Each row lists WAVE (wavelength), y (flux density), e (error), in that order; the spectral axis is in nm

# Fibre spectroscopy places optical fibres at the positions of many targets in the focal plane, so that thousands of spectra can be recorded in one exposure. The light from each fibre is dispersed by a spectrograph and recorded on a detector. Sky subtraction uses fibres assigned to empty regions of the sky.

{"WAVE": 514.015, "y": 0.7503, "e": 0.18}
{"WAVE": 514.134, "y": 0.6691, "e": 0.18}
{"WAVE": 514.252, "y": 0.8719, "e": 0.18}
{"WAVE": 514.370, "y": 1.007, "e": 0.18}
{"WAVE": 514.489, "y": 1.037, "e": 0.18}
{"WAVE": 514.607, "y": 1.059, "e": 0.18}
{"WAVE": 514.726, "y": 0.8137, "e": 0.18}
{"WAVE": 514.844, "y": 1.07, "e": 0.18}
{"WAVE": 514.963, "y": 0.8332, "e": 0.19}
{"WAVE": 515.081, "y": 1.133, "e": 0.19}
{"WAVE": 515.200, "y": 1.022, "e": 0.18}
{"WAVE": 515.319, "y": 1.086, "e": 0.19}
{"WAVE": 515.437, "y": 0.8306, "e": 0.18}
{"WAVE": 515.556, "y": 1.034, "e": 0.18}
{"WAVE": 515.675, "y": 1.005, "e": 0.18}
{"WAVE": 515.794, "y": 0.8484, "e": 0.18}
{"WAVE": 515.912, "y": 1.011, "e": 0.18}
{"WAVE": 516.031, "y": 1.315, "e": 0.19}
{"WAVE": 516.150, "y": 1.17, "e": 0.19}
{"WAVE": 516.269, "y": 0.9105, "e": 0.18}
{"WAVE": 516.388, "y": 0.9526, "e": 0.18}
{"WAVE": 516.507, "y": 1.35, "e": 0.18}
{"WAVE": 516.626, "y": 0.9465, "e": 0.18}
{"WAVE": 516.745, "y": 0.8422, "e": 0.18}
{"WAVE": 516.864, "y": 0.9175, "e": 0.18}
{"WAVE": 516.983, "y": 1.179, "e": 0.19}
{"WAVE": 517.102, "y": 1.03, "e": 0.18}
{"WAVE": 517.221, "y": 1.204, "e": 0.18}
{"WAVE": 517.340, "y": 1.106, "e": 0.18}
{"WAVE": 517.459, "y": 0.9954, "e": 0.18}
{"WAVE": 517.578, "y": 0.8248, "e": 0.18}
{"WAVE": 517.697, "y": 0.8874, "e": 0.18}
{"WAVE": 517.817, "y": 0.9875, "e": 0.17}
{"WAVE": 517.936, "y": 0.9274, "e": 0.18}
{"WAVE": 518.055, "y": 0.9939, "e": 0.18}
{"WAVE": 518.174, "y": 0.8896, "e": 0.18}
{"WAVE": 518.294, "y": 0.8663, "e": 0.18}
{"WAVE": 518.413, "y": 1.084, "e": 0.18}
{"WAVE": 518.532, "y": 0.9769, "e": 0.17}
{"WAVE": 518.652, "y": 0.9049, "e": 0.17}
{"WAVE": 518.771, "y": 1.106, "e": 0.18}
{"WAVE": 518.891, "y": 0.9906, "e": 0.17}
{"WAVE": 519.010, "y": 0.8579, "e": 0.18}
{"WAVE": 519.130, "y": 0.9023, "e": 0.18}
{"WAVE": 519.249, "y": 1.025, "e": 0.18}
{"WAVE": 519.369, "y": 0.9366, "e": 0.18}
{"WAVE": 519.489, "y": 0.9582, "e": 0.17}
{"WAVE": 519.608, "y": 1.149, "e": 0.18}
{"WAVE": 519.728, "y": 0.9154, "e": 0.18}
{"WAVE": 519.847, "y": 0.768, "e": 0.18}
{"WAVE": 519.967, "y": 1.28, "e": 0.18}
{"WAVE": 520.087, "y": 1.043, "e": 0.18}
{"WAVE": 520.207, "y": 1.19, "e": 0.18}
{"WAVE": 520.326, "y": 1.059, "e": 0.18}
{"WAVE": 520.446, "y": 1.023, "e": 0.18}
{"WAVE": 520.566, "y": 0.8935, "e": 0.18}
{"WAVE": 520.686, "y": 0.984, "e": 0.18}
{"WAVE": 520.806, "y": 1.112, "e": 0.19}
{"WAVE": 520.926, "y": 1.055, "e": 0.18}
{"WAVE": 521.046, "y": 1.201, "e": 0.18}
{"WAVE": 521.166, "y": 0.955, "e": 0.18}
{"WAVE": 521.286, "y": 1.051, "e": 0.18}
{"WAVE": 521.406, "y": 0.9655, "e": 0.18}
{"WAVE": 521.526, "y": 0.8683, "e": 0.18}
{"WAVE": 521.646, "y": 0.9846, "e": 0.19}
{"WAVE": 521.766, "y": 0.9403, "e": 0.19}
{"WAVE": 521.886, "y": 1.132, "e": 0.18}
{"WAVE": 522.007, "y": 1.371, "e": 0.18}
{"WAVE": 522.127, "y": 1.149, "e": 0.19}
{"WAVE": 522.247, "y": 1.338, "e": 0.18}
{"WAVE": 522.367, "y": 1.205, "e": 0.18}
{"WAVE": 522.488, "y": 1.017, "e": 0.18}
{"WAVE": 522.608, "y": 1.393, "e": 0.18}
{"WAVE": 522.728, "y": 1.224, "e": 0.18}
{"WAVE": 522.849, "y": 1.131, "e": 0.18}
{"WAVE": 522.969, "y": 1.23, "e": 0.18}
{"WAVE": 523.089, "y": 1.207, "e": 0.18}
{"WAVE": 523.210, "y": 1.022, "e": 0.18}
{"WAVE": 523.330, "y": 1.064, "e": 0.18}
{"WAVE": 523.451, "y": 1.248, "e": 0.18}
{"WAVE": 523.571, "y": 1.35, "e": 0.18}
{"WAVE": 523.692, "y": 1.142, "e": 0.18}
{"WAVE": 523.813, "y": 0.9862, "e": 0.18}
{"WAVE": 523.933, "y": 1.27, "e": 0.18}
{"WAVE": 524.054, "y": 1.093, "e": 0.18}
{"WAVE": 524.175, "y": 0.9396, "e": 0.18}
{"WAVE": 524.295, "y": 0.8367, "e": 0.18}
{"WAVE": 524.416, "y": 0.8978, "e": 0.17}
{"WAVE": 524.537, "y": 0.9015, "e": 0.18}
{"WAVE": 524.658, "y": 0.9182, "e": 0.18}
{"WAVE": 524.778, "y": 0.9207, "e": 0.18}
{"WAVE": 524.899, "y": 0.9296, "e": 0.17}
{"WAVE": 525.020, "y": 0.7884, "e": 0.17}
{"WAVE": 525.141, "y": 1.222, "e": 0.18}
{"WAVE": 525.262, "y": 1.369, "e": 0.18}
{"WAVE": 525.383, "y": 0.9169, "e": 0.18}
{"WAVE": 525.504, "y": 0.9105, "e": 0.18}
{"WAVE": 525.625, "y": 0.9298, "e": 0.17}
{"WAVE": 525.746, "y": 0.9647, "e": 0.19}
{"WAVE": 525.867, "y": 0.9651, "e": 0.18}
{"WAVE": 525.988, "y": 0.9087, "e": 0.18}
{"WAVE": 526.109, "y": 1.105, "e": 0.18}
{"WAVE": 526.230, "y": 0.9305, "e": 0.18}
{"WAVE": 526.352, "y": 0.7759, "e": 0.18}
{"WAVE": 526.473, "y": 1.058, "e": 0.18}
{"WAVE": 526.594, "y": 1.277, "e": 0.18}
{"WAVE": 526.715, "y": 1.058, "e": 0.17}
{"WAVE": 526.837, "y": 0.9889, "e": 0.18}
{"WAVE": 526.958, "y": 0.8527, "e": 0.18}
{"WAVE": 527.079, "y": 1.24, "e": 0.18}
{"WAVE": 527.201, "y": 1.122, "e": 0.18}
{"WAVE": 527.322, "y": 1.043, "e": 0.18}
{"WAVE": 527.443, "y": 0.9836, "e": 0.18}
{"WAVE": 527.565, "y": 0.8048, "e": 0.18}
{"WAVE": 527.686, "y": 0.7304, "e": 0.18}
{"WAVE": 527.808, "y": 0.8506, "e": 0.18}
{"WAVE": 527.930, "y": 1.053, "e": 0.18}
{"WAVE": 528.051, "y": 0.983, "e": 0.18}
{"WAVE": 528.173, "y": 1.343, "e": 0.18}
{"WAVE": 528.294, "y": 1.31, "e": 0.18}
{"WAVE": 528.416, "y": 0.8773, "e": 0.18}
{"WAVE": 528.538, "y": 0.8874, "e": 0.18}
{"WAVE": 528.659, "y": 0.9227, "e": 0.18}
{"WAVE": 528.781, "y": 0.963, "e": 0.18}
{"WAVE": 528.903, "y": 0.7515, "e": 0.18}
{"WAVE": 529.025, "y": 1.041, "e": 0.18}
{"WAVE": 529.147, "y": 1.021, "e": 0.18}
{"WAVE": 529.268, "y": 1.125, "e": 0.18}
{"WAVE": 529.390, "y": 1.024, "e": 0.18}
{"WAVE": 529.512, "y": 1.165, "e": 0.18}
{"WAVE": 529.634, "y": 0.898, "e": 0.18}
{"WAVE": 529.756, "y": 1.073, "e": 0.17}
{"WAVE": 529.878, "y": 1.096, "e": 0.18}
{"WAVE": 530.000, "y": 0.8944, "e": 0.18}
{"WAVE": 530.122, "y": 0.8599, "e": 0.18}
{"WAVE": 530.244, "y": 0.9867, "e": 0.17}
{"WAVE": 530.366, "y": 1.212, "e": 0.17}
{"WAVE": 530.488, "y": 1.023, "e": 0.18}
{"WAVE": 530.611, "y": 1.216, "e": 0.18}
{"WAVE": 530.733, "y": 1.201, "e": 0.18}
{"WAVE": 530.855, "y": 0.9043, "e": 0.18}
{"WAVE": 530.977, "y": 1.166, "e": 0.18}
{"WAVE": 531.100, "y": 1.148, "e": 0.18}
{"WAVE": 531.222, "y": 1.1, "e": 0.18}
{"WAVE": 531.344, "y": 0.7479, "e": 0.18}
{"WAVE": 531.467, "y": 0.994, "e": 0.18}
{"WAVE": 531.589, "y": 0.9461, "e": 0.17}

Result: -0.15 mag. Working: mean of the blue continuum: 1.01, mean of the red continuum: 1.01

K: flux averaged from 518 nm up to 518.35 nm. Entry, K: 0.915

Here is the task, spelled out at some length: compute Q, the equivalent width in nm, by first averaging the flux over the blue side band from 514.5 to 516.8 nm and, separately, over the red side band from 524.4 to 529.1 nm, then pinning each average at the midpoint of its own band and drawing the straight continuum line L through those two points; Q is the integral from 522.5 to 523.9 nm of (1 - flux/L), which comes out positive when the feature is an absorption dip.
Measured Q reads -0.26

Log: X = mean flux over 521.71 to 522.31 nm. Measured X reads 1.19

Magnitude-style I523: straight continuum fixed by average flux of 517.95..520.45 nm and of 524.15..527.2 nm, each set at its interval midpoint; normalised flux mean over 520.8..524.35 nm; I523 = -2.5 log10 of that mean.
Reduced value -0.130 mag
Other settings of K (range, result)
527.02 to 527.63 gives 1.04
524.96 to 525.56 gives 1.04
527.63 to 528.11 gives 0.905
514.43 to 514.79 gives 0.973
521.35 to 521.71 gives 0.94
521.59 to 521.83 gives 0.966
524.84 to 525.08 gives 0.858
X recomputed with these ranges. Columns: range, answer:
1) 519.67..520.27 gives 1.04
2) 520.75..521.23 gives 1.08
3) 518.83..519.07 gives 0.924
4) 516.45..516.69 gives 1.14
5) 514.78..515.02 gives 0.95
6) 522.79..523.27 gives 1.15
